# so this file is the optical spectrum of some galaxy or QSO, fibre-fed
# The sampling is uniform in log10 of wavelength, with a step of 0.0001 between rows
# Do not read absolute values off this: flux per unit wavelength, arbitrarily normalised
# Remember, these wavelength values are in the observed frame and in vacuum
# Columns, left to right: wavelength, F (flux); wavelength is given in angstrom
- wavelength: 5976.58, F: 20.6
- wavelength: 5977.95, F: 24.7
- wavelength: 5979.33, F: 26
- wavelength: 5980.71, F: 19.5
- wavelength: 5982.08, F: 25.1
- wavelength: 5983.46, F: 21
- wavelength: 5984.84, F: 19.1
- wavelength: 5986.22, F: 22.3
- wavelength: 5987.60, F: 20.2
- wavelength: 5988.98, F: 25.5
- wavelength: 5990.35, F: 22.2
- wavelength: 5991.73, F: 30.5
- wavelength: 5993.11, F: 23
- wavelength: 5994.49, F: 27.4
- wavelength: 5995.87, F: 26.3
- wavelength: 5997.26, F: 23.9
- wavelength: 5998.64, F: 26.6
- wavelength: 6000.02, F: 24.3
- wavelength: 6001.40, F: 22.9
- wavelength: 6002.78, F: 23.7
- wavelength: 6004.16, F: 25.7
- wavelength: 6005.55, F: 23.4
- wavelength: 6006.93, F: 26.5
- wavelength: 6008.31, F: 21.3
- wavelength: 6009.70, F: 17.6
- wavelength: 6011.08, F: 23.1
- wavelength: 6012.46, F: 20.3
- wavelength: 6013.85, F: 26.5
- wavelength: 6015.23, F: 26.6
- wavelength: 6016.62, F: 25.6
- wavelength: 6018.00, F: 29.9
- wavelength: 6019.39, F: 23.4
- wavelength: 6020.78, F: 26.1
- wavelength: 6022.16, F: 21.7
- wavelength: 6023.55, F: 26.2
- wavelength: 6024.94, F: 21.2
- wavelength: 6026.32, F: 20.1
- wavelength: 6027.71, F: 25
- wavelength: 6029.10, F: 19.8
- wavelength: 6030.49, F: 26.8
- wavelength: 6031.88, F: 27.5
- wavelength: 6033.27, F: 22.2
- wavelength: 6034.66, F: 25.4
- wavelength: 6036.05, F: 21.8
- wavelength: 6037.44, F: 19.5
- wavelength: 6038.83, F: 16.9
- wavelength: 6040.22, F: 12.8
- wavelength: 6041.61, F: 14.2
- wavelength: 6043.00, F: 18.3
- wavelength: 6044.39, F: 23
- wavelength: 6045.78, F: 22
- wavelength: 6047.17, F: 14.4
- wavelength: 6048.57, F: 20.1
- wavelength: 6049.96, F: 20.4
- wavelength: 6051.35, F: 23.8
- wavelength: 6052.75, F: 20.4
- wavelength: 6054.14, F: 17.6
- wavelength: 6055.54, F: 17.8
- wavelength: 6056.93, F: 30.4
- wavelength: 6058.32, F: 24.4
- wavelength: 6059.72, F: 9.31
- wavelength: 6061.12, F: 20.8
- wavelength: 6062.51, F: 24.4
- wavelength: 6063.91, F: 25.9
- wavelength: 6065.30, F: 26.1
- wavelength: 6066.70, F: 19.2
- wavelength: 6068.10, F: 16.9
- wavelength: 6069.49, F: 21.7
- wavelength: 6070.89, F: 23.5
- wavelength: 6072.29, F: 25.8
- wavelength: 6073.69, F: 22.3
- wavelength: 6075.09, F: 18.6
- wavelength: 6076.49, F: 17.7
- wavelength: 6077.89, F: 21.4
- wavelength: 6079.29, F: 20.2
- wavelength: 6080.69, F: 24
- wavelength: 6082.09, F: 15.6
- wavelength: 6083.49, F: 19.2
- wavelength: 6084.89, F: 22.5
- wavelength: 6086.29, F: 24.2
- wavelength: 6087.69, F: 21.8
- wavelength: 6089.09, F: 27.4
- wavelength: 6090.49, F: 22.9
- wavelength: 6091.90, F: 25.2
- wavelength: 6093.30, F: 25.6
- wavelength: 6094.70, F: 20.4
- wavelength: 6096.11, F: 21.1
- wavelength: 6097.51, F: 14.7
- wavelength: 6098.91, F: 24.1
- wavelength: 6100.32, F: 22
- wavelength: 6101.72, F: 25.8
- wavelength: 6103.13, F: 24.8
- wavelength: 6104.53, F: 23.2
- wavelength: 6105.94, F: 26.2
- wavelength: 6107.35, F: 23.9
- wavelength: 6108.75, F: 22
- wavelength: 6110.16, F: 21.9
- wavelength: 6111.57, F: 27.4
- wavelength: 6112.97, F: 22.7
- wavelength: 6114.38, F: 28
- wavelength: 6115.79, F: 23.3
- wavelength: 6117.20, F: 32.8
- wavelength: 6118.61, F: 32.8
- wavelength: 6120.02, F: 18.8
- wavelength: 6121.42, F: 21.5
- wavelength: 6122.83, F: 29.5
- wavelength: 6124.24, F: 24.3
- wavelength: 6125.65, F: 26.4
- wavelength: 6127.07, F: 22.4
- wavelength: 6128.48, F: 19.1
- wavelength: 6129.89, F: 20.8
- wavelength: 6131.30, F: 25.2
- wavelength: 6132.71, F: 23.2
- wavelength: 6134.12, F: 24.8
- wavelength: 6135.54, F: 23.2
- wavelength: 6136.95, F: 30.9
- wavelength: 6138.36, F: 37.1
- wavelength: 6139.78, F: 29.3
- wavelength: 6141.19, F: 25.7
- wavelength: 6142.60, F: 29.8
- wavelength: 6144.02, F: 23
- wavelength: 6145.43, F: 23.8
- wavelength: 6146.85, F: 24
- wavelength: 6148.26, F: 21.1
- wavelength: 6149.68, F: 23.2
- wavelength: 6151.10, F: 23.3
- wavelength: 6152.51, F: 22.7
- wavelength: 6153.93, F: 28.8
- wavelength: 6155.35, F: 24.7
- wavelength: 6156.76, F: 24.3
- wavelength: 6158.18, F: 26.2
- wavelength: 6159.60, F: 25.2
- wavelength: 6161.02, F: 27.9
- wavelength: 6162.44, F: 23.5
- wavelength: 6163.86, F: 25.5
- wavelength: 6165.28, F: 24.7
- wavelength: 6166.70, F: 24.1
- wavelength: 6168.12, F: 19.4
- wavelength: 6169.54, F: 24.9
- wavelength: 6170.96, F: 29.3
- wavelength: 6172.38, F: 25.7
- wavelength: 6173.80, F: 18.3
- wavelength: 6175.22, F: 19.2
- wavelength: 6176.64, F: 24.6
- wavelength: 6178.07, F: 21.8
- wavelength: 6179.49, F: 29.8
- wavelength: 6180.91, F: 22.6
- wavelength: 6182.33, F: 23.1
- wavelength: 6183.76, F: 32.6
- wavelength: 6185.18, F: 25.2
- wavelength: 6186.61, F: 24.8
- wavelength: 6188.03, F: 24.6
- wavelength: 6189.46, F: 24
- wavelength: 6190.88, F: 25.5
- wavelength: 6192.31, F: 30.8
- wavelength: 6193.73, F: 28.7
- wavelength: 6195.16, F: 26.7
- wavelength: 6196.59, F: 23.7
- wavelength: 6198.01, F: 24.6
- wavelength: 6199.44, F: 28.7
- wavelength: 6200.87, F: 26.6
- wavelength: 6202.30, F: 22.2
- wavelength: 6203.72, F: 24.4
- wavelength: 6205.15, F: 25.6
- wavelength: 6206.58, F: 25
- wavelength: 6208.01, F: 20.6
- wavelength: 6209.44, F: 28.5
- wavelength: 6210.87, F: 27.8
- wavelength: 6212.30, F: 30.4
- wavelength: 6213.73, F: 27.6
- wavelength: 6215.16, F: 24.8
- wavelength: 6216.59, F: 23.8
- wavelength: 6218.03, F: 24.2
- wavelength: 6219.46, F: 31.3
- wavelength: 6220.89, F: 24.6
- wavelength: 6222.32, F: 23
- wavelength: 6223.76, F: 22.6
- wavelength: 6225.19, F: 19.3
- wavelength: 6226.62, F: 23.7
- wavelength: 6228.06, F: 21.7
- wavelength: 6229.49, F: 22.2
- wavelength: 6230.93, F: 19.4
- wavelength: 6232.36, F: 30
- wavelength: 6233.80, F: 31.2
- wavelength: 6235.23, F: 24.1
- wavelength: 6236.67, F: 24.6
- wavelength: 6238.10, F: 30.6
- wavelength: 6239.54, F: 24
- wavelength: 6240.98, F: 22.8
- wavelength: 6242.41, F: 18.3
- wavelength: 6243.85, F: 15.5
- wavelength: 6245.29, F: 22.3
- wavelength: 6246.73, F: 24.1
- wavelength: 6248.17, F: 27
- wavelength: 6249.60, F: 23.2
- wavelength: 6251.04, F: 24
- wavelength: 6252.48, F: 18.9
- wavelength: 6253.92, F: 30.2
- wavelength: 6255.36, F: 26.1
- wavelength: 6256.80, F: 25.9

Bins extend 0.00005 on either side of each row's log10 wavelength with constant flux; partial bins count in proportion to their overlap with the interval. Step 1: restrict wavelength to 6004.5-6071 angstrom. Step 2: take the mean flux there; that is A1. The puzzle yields 21.9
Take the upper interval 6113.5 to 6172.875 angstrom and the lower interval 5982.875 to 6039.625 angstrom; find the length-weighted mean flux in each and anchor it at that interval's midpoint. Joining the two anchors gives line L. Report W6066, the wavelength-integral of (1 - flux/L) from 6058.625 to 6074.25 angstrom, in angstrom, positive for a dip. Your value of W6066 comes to 1.8 angstrom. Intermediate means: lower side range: 23.6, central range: 21.5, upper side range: 25.3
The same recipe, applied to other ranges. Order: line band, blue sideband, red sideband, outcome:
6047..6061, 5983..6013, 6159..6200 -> 2.28 angstrom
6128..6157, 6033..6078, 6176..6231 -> -2.38 angstrom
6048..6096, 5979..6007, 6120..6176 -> 5.23 angstrom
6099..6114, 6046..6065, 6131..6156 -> -0.23 angstrom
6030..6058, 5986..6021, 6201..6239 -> 4.32 angstrom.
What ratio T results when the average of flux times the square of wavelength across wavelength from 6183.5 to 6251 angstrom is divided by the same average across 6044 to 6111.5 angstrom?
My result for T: 1.2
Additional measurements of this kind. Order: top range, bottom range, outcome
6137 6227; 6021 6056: 1.27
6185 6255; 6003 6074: 1.19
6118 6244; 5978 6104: 1.17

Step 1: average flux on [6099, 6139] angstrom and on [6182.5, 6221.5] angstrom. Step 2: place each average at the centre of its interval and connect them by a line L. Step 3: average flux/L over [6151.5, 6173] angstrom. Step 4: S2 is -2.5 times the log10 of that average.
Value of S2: 0.02 mag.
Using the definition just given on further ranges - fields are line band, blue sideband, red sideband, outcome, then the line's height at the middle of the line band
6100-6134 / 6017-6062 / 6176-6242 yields -0.06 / 23.2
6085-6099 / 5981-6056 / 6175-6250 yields 0.04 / 23.5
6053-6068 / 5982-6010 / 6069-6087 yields 0.02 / 21.8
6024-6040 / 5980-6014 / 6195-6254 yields 0.07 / 23.6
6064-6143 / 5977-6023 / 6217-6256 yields 0.01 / 24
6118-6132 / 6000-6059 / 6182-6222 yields 0.02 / 24.4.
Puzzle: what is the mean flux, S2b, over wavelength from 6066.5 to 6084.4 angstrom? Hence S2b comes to 20.5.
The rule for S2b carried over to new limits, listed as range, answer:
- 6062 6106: 22.3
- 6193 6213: 26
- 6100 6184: 24.9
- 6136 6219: 25.5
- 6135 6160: 25.9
